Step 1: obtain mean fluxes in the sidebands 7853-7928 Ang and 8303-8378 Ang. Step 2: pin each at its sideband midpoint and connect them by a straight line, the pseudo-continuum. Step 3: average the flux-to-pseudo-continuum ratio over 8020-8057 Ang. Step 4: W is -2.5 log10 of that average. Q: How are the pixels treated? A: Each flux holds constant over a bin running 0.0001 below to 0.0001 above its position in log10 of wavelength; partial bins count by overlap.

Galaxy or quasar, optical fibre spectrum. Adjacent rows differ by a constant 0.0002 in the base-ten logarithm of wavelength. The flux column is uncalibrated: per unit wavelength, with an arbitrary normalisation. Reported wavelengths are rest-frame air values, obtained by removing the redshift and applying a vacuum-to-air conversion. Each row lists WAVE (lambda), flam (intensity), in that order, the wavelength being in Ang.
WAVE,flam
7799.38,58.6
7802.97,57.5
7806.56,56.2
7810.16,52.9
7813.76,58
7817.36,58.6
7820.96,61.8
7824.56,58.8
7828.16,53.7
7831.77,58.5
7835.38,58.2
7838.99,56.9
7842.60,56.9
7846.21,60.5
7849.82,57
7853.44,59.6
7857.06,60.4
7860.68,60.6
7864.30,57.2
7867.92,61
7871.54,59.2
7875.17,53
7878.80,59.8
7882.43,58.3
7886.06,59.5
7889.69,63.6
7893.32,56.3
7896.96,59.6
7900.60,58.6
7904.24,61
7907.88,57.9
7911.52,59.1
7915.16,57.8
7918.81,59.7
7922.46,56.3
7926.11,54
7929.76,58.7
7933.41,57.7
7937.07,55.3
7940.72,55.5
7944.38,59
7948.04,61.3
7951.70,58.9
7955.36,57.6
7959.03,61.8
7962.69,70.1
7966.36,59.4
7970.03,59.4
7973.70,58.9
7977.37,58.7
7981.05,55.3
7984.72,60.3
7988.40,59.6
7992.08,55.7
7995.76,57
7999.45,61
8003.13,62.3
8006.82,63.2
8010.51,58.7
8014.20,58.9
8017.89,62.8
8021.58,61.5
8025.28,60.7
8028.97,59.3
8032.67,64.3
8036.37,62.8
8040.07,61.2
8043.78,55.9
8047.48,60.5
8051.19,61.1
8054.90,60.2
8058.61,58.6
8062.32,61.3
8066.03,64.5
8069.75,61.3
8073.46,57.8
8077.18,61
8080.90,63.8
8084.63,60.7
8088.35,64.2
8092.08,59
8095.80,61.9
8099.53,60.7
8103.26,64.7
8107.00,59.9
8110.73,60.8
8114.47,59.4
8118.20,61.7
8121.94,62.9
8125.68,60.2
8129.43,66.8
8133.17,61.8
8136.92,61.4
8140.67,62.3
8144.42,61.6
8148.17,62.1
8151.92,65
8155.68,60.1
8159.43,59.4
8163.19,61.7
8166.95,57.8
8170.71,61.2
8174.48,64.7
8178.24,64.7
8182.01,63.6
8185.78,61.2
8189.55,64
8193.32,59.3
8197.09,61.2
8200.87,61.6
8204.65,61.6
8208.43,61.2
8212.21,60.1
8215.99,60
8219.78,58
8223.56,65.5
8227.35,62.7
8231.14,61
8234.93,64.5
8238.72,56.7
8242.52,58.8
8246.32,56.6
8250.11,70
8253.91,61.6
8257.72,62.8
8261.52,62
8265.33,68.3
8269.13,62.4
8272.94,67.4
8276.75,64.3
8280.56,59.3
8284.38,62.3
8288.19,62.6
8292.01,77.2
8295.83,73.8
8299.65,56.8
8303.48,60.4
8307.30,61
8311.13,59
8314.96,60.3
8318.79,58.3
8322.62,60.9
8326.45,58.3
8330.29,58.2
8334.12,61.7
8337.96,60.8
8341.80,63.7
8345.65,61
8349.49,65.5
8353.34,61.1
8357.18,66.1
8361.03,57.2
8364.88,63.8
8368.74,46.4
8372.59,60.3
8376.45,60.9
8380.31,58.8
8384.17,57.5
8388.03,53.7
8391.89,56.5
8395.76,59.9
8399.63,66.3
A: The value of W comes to -0.03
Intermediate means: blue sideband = 58.7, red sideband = 60.2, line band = 60.7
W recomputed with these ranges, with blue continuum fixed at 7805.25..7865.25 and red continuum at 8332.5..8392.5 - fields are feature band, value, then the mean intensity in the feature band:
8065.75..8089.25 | -0.05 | 61.6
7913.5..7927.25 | 0.02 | 57.1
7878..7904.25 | -0.02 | 59.5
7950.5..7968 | -0.06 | 61.7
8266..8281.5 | -0.08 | 64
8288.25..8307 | -0.11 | 66.1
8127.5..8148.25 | -0.07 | 62.7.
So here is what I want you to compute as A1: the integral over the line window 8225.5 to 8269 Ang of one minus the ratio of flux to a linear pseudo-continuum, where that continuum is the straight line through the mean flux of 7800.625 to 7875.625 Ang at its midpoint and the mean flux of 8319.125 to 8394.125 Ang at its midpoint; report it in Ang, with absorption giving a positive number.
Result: -2.2 Ang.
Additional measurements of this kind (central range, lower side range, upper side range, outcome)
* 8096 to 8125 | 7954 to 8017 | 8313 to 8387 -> -0.7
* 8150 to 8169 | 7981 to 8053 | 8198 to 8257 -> 0.1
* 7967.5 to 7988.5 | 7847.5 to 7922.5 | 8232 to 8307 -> 0.5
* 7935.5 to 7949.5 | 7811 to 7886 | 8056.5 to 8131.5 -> 0.4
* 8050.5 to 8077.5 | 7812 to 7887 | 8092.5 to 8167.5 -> 0.1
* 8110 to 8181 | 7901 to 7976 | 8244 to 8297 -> 0.8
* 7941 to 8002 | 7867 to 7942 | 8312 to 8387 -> -1.2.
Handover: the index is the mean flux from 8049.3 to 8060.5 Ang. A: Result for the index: 60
